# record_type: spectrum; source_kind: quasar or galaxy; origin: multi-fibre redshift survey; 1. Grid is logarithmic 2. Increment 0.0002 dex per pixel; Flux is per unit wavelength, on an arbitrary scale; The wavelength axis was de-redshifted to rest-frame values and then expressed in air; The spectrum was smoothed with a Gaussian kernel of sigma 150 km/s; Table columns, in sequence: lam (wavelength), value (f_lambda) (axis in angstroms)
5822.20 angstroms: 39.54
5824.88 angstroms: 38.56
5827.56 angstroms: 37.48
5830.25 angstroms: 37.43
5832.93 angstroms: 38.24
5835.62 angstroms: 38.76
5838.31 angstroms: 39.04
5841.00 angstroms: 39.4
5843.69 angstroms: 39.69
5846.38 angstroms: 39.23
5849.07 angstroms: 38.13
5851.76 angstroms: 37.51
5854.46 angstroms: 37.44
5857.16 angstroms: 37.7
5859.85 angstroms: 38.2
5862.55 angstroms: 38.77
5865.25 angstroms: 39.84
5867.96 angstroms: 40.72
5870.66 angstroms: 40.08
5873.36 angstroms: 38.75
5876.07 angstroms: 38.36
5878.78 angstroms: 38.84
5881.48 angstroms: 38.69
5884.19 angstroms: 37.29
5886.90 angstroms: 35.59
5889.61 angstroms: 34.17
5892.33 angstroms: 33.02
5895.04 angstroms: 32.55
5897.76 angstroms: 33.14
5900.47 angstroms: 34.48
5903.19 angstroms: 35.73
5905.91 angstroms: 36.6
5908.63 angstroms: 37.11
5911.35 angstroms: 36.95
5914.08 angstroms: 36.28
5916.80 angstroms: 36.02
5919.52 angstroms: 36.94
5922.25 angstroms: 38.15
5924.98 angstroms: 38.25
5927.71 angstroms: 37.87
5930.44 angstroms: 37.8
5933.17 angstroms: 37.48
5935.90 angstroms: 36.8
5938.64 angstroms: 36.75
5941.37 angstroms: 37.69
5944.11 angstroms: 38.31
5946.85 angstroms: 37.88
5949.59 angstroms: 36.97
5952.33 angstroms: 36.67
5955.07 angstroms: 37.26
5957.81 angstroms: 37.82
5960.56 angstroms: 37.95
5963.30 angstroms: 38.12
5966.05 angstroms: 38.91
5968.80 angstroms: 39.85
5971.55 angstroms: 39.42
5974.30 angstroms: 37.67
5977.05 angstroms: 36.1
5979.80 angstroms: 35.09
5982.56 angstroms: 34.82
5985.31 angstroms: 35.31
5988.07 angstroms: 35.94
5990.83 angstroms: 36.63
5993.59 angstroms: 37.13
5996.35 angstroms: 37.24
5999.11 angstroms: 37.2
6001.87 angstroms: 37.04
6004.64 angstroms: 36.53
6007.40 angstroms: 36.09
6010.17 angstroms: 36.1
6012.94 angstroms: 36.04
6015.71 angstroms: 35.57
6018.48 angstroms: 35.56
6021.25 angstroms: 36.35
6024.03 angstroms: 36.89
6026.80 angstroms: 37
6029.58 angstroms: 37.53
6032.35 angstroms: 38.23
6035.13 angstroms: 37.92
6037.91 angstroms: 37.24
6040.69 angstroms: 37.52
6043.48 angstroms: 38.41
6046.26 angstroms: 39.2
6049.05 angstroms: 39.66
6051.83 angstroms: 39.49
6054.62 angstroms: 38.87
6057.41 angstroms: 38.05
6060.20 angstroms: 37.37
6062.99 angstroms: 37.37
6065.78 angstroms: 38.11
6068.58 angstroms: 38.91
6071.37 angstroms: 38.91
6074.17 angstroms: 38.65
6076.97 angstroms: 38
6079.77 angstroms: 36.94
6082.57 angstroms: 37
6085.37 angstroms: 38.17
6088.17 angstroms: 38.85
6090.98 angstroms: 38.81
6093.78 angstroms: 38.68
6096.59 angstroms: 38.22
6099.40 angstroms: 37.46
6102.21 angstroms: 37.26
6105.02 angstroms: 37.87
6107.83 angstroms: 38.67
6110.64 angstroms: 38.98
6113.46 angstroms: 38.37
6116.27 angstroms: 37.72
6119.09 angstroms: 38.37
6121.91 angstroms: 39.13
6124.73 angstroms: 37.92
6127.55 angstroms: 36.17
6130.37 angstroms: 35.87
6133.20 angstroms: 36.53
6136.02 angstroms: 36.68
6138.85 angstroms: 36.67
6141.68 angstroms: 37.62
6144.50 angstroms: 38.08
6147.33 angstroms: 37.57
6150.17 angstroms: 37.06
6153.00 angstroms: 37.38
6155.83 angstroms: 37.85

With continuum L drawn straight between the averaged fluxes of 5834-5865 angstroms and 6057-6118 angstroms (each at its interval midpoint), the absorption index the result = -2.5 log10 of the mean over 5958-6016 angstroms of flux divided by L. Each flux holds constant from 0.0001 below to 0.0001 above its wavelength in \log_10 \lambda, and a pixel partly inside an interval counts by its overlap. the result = 0.040 mag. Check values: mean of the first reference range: 38.6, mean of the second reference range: 38.1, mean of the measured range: 36.9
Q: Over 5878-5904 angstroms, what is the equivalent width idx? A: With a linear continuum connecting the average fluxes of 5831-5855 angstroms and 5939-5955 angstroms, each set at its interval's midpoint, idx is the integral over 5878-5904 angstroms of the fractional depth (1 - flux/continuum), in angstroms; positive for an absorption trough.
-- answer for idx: 1.92 angstroms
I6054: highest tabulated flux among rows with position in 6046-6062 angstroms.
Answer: 39.66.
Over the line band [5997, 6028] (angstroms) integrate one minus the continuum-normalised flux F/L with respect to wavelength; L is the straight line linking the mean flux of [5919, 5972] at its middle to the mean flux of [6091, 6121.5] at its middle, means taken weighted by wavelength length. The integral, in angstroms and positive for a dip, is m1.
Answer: 1.3 angstroms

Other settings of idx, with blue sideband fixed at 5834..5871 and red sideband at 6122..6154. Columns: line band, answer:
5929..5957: 0.7 angstroms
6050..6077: -0.6 angstroms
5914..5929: 0.4 angstroms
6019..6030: 0.3 angstroms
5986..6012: 0.9 angstroms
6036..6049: -0.2 angstroms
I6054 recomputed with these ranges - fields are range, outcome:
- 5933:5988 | 39.85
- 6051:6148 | 39.49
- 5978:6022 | 37.24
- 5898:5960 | 38.31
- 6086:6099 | 38.85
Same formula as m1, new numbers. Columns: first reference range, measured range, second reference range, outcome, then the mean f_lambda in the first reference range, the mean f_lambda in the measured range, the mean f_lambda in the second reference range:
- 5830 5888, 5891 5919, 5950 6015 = 2.0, 38.6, 35.3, 37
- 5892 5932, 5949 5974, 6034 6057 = -0.7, 36.2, 38.1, 38.5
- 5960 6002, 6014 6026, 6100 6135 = 0.4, 37.1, 36.1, 37.7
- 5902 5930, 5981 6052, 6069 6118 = 1.3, 37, 37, 38.2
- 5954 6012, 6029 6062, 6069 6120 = -0.5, 37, 38.3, 38.2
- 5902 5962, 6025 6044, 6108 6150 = -0.1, 37.2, 37.6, 37.6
